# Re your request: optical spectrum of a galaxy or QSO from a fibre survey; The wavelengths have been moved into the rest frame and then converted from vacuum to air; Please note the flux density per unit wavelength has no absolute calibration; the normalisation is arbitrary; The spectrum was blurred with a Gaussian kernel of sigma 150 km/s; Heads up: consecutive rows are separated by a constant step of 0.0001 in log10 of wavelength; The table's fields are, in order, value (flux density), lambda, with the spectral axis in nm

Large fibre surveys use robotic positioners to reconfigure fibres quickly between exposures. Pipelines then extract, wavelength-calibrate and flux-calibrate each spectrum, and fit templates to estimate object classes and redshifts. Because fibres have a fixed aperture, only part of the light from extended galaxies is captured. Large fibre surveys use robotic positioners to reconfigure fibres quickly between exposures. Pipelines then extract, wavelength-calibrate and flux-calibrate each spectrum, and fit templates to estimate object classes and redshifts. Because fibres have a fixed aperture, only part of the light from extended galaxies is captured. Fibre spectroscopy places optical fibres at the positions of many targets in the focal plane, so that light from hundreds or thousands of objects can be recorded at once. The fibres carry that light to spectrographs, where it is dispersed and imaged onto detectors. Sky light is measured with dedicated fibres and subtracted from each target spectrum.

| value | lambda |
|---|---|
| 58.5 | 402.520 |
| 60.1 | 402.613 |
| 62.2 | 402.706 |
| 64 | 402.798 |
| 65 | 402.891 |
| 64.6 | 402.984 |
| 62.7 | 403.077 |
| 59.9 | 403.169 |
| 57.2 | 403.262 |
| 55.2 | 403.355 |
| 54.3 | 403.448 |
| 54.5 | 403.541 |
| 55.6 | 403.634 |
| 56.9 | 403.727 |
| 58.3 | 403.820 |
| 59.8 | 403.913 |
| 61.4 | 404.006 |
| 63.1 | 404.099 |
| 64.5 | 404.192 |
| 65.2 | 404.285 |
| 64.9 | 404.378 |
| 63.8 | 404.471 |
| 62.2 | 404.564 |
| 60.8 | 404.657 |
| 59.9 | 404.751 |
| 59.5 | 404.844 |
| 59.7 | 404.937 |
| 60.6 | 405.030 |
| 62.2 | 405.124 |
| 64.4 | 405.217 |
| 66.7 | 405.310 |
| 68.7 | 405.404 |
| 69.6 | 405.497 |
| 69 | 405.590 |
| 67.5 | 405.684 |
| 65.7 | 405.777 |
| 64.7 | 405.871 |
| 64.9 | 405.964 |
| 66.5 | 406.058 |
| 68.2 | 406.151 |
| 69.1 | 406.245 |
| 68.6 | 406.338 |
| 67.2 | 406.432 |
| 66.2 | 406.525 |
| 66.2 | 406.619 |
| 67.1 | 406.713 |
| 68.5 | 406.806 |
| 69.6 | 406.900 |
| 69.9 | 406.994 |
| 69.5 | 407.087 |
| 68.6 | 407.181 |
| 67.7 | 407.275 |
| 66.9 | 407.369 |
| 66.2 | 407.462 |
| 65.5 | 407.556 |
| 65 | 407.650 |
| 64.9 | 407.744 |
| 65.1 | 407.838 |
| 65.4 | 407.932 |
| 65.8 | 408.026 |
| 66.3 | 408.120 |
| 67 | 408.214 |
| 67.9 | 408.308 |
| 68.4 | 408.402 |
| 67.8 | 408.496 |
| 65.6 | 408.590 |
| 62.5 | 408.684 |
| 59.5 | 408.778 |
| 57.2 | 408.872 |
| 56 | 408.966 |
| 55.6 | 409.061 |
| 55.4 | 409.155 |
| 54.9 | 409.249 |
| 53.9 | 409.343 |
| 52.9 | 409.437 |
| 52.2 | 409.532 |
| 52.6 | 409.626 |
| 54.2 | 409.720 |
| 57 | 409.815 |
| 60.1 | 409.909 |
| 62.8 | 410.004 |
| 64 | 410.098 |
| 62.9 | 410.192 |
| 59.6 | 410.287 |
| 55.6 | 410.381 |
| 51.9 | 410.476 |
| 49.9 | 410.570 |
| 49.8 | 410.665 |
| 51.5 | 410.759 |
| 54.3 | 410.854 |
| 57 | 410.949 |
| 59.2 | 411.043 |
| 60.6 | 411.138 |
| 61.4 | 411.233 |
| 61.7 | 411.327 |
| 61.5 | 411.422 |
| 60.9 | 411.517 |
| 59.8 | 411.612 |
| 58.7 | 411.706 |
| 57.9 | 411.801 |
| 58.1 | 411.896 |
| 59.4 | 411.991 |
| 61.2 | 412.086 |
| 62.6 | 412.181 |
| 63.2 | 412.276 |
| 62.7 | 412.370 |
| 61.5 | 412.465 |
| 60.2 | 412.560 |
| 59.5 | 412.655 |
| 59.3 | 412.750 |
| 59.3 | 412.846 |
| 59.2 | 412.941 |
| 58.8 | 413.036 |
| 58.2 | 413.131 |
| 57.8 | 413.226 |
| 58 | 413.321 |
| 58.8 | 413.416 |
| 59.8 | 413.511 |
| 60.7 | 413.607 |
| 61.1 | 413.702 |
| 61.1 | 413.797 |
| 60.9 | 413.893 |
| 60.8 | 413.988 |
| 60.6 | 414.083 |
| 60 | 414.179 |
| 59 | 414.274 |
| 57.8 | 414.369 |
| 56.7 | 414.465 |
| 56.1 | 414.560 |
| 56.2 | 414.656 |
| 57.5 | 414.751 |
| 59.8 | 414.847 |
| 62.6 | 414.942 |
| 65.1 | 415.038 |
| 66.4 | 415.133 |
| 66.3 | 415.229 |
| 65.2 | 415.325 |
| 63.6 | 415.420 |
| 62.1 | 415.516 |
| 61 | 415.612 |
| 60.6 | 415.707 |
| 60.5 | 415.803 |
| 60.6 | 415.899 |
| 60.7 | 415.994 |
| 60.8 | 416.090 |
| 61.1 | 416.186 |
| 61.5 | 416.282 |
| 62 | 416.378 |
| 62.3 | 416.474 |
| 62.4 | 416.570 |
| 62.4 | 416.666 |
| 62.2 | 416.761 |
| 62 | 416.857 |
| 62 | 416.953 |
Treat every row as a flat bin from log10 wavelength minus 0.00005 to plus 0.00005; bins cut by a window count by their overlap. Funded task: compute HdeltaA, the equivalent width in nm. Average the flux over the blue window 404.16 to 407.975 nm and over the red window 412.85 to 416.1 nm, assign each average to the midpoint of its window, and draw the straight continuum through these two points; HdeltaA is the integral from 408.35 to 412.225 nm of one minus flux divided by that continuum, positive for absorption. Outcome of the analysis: 0.30 nm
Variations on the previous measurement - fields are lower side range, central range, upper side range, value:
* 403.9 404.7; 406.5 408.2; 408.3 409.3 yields -0.15 nm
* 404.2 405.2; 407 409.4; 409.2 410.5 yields -0.21 nm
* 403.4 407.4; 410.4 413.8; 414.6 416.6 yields 0.21 nm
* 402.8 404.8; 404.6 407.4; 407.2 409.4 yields -0.20 nm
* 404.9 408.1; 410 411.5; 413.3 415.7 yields 0.14 nm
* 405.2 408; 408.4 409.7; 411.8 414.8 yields 0.13 nm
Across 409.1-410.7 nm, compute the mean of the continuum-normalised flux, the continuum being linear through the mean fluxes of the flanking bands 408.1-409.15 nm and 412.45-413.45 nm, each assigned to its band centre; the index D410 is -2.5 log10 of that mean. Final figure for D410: 0.11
